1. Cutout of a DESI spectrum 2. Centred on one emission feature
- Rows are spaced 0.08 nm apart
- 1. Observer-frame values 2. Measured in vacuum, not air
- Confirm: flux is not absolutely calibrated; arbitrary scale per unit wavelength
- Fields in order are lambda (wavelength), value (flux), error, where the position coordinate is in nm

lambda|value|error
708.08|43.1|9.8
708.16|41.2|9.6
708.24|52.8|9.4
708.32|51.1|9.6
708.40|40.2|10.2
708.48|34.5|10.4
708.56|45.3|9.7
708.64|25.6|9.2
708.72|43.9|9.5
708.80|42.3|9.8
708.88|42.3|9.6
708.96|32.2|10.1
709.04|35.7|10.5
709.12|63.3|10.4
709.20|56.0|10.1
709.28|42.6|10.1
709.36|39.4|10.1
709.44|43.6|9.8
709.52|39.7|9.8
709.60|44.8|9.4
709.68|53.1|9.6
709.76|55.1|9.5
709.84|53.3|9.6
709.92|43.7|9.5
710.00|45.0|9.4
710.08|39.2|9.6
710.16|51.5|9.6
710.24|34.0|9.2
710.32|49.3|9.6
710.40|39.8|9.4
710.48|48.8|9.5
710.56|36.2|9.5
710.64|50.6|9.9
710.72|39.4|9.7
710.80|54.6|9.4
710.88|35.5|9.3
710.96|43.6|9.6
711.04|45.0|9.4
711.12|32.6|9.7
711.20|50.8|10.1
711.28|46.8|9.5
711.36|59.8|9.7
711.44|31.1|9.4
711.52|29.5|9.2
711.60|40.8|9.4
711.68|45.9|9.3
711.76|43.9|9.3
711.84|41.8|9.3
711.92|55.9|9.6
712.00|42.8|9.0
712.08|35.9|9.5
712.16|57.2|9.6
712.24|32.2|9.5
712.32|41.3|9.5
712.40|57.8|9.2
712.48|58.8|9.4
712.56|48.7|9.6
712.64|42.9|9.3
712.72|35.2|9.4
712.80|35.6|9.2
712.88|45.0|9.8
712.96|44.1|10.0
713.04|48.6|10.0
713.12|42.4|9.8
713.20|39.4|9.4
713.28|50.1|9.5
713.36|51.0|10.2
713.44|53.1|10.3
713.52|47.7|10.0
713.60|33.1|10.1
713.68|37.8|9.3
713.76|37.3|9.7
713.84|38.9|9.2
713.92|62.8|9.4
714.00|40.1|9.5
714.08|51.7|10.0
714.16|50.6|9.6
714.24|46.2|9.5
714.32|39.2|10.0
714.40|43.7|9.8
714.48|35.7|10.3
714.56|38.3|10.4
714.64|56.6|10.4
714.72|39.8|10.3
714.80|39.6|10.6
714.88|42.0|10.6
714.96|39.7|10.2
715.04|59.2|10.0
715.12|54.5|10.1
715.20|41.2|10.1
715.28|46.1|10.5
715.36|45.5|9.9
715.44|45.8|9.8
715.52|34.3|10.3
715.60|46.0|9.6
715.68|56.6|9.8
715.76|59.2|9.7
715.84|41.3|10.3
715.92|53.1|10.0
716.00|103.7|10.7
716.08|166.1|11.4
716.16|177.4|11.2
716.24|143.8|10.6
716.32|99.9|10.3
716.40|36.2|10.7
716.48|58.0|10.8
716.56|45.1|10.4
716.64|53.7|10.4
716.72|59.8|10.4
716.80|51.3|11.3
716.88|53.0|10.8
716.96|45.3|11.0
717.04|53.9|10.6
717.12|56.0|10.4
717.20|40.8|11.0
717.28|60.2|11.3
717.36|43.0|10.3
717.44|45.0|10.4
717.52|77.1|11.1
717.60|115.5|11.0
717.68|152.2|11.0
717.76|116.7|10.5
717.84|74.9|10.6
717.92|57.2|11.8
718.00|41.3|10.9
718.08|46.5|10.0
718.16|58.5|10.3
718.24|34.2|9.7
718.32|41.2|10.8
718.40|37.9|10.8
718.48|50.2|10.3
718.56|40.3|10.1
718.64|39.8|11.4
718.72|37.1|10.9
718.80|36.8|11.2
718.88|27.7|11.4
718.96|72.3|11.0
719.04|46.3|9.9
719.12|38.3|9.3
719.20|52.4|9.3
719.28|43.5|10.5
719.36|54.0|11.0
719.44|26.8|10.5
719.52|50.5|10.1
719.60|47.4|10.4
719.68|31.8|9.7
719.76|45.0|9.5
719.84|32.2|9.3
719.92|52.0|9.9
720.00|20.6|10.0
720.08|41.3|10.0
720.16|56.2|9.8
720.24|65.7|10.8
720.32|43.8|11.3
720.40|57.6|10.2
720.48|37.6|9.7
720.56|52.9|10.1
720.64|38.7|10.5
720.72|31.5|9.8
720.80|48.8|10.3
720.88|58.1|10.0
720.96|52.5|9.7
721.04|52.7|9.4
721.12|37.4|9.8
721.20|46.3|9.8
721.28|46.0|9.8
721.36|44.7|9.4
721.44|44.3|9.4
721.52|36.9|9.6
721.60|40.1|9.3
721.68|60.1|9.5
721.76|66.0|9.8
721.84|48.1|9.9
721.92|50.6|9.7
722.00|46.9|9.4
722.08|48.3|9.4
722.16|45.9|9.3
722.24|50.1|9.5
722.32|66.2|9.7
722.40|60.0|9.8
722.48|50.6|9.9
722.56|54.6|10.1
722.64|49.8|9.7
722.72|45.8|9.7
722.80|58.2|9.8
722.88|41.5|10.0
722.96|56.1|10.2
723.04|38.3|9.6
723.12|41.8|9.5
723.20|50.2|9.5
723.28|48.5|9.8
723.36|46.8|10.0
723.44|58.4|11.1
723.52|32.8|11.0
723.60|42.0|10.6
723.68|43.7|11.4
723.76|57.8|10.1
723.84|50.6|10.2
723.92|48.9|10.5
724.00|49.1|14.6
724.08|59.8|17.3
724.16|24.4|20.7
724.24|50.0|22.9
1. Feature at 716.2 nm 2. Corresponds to [S II]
